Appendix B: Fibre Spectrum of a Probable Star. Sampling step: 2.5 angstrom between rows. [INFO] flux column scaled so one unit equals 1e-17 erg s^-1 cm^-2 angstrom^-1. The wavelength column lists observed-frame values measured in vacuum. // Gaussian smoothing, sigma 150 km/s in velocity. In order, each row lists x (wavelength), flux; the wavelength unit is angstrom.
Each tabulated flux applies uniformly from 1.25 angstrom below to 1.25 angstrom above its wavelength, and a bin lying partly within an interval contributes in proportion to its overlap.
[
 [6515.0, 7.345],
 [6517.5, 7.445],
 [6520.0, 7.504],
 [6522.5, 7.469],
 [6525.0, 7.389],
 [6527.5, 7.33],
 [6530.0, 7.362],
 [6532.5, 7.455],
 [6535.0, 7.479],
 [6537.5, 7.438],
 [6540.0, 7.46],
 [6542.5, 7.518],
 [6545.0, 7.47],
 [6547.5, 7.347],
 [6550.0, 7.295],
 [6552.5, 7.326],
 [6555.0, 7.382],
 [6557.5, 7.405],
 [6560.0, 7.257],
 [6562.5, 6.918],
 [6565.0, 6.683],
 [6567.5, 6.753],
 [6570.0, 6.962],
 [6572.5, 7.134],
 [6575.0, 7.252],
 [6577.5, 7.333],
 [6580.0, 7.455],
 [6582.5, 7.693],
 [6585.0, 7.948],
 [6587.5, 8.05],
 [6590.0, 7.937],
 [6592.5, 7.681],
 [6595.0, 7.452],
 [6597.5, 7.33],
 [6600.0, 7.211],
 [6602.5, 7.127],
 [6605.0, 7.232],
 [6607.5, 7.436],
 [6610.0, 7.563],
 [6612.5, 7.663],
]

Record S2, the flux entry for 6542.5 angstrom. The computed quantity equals 7.518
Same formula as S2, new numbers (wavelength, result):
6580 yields 7.455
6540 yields 7.46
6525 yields 7.389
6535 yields 7.479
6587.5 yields 8.05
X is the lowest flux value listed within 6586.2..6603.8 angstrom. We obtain 7.127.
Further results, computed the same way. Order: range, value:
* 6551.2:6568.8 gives 6.683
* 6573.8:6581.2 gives 7.252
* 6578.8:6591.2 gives 7.455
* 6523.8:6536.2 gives 7.33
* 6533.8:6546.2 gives 7.438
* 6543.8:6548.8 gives 7.347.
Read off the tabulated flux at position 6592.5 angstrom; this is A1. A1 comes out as 7.681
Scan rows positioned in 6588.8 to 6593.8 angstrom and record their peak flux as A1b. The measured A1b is 7.937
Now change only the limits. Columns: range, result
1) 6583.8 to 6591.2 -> 8.05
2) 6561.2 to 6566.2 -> 6.918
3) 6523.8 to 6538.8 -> 7.479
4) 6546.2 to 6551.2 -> 7.347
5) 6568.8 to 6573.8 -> 7.134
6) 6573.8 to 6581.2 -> 7.455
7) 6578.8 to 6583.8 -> 7.693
